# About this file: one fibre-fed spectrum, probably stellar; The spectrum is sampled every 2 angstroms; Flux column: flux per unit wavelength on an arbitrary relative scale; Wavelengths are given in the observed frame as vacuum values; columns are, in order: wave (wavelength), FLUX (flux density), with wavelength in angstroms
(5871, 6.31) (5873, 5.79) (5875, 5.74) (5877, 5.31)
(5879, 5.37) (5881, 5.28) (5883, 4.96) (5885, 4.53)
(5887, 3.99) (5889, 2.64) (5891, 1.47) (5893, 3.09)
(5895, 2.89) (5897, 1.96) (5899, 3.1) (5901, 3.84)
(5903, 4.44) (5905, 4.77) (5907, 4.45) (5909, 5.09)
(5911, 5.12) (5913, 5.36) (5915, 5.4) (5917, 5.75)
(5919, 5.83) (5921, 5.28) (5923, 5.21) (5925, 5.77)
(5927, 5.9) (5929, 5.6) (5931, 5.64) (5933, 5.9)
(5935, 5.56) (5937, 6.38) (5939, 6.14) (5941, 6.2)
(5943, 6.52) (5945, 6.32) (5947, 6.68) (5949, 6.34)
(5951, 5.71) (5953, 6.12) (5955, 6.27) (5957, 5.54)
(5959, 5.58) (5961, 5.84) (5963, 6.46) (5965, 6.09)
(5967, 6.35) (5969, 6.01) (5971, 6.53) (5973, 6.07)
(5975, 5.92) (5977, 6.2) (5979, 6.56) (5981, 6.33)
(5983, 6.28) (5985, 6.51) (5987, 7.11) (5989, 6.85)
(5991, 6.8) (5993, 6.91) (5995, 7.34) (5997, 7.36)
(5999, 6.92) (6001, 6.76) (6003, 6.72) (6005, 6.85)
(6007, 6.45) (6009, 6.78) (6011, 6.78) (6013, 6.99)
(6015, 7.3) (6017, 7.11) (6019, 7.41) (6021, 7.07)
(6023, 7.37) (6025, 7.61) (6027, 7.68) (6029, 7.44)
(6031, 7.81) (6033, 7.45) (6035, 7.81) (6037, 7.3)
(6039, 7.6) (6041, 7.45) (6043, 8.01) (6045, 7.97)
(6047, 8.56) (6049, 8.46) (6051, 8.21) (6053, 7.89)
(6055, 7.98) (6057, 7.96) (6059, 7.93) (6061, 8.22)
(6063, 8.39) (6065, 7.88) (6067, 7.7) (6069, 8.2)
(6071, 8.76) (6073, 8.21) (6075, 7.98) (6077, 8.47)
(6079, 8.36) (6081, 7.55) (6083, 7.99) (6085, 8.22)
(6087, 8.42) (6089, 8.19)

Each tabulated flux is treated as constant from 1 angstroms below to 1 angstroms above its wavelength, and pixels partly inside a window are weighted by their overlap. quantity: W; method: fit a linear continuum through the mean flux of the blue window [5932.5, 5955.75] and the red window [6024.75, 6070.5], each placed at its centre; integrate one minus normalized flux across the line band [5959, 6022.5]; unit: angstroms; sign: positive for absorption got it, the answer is 2.8 angstroms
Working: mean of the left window 6.18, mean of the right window 7.91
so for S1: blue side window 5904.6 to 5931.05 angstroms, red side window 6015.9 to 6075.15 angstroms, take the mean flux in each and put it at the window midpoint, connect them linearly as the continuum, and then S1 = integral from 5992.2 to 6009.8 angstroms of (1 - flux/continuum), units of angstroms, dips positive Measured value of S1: 0.20 angstroms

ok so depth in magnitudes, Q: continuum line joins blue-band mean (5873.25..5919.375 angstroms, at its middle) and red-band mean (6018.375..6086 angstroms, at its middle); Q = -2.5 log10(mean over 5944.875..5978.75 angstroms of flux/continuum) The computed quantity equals -0.05 mag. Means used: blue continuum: 4.37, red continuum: 7.91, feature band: 6.12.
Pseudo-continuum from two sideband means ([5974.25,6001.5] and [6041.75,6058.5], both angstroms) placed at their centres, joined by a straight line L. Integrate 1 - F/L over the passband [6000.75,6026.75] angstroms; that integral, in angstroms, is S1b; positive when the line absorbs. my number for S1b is 0.9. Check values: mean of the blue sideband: 6.71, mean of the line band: 7.04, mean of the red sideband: 8.11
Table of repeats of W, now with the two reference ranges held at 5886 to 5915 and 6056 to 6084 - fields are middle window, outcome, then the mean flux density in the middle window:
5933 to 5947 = -4.1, 6.2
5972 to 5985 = -1.1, 6.25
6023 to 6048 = -1.6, 7.71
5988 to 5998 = -1.5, 7.05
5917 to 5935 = -4.9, 5.64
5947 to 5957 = -2.0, 6.11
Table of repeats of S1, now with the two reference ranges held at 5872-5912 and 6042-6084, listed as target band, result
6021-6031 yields -0.32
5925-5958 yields -4.44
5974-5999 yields -1.25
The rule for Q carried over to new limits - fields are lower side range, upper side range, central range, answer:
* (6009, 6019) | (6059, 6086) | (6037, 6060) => -0.04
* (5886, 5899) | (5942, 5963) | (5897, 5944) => -0.23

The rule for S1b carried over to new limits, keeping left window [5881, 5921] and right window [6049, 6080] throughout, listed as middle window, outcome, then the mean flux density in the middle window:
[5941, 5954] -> -2.3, 6.28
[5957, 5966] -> -0.4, 5.94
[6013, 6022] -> -0.2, 7.2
